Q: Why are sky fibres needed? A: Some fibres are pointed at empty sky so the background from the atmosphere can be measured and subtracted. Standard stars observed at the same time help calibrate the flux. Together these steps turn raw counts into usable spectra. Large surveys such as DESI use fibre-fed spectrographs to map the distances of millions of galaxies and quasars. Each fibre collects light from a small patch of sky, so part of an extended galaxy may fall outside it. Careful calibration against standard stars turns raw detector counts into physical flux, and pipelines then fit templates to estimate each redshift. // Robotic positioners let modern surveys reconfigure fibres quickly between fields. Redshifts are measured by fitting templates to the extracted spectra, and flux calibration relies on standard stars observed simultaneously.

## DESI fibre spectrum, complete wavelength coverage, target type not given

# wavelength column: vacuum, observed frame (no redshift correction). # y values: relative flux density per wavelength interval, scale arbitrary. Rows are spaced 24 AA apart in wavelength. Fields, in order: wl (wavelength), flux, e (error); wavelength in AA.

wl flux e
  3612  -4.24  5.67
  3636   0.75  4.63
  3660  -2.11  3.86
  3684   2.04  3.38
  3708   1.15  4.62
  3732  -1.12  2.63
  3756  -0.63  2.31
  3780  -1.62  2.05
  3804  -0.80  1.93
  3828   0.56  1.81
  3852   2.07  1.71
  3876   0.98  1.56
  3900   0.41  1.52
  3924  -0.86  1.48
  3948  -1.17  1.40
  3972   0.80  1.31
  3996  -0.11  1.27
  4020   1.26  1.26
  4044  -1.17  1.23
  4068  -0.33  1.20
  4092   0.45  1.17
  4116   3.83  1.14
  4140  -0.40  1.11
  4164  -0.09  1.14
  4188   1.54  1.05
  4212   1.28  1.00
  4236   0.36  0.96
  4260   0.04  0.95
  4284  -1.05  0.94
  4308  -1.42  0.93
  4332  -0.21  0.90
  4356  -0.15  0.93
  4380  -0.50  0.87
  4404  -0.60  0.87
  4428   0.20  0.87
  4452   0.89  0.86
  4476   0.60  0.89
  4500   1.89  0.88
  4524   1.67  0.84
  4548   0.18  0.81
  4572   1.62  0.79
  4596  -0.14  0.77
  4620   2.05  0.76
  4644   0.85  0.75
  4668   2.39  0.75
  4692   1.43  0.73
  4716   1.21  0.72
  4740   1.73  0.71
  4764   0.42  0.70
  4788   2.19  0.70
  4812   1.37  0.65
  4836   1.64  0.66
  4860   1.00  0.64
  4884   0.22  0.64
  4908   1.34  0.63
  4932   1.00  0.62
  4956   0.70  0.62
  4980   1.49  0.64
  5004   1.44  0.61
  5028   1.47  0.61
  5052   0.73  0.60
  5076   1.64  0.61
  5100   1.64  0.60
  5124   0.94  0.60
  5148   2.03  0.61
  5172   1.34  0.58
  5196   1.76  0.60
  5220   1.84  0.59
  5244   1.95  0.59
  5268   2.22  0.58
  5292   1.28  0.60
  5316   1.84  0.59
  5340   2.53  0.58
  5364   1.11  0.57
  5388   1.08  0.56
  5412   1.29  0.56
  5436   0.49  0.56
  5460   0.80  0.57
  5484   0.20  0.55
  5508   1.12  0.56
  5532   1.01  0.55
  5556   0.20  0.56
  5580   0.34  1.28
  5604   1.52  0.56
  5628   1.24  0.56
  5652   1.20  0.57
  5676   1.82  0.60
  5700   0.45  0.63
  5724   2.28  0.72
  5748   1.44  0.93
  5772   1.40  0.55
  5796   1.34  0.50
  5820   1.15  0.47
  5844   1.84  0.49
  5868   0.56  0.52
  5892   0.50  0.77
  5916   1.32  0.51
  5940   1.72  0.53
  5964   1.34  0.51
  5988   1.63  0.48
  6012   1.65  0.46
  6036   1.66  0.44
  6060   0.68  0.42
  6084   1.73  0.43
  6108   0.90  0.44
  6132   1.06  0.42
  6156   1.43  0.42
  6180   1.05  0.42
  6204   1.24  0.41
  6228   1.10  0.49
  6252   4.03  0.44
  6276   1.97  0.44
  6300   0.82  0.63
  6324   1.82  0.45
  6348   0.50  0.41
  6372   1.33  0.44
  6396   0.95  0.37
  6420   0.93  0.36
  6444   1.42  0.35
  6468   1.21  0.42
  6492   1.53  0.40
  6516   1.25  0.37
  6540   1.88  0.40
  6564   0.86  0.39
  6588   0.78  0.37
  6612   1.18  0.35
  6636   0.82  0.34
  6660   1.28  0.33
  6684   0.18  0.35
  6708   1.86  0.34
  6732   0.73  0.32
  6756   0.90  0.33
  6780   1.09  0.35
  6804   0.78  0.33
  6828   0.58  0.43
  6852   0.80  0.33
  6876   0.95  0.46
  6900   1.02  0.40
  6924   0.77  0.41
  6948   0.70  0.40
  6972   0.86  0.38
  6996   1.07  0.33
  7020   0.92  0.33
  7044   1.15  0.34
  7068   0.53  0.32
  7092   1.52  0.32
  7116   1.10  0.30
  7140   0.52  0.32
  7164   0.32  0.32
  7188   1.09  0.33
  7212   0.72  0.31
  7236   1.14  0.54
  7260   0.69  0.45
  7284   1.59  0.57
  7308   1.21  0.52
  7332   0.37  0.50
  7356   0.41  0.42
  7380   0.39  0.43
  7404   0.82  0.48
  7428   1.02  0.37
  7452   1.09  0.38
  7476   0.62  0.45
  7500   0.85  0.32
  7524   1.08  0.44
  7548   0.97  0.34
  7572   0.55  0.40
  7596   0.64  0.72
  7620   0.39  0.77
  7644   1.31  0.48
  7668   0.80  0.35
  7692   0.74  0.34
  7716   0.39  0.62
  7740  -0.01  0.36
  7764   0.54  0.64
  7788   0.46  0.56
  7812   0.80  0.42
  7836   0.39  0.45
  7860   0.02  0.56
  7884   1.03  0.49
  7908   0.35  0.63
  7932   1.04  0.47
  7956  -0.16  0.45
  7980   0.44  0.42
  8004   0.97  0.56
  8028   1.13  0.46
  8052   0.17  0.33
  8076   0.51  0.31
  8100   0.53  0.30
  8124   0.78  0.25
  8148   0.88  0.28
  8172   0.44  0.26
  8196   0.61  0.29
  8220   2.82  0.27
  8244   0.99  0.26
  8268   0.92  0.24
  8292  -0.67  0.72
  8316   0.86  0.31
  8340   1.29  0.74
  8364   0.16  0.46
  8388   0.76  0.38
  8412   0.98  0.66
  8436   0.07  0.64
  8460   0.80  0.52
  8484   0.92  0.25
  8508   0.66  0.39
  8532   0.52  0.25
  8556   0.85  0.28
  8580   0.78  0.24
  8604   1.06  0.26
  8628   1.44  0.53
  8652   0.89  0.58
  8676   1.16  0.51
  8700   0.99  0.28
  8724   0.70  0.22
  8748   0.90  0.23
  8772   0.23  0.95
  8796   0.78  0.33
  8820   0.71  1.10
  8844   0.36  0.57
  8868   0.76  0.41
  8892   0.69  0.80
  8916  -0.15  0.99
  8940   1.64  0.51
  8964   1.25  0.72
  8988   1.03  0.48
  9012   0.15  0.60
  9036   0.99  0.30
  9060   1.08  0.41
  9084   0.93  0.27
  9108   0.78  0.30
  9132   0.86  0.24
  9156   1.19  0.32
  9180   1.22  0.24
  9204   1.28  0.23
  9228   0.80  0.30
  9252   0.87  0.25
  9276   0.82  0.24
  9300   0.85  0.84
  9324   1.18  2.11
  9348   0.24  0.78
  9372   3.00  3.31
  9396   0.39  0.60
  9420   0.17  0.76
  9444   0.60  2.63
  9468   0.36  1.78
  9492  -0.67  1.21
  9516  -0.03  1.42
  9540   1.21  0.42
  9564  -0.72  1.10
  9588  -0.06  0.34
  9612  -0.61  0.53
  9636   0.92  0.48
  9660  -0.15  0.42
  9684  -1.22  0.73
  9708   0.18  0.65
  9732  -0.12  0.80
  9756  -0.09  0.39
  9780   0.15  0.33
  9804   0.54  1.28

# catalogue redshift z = 0.25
